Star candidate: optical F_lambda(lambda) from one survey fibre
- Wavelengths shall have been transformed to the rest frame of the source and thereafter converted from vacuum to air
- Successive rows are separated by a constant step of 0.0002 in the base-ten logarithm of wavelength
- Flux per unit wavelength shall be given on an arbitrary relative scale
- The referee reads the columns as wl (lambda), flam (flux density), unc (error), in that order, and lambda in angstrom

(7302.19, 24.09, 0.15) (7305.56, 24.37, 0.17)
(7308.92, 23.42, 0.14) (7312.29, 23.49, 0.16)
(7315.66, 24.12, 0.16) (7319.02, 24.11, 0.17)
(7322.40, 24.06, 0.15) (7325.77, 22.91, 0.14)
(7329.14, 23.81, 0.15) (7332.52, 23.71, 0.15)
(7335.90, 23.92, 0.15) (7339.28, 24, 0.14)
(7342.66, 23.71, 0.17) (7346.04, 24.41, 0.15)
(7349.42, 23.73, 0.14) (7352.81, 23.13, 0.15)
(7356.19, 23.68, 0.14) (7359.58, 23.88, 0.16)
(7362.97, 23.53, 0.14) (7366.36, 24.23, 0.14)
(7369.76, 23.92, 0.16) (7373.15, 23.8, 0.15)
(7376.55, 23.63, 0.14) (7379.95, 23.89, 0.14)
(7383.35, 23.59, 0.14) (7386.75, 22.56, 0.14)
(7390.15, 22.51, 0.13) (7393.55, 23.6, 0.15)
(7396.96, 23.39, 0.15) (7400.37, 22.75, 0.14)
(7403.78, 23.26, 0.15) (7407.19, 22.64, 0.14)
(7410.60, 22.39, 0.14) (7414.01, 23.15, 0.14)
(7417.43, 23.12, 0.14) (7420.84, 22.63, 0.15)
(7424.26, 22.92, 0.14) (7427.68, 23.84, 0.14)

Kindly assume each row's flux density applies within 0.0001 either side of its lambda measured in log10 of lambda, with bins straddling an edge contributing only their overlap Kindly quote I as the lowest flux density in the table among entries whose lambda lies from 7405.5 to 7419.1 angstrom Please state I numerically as 22.39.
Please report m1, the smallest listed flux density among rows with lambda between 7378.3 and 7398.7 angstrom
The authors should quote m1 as 22.51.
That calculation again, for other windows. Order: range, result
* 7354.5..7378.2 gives 23.53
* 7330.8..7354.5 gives 23.13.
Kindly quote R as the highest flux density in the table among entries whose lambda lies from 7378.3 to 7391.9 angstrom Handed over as 23.89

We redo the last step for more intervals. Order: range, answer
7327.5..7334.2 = 23.81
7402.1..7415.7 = 23.26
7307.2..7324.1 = 24.12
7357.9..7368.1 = 24.23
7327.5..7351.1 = 24.41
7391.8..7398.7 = 23.6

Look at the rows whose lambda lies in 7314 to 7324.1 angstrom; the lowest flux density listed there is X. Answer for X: 24.06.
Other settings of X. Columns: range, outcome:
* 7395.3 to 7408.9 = 22.64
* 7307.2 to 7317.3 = 23.42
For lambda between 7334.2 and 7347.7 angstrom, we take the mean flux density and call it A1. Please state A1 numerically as 24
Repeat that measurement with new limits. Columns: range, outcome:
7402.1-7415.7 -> 22.9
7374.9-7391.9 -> 23.2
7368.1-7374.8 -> 23.9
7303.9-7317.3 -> 23.8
